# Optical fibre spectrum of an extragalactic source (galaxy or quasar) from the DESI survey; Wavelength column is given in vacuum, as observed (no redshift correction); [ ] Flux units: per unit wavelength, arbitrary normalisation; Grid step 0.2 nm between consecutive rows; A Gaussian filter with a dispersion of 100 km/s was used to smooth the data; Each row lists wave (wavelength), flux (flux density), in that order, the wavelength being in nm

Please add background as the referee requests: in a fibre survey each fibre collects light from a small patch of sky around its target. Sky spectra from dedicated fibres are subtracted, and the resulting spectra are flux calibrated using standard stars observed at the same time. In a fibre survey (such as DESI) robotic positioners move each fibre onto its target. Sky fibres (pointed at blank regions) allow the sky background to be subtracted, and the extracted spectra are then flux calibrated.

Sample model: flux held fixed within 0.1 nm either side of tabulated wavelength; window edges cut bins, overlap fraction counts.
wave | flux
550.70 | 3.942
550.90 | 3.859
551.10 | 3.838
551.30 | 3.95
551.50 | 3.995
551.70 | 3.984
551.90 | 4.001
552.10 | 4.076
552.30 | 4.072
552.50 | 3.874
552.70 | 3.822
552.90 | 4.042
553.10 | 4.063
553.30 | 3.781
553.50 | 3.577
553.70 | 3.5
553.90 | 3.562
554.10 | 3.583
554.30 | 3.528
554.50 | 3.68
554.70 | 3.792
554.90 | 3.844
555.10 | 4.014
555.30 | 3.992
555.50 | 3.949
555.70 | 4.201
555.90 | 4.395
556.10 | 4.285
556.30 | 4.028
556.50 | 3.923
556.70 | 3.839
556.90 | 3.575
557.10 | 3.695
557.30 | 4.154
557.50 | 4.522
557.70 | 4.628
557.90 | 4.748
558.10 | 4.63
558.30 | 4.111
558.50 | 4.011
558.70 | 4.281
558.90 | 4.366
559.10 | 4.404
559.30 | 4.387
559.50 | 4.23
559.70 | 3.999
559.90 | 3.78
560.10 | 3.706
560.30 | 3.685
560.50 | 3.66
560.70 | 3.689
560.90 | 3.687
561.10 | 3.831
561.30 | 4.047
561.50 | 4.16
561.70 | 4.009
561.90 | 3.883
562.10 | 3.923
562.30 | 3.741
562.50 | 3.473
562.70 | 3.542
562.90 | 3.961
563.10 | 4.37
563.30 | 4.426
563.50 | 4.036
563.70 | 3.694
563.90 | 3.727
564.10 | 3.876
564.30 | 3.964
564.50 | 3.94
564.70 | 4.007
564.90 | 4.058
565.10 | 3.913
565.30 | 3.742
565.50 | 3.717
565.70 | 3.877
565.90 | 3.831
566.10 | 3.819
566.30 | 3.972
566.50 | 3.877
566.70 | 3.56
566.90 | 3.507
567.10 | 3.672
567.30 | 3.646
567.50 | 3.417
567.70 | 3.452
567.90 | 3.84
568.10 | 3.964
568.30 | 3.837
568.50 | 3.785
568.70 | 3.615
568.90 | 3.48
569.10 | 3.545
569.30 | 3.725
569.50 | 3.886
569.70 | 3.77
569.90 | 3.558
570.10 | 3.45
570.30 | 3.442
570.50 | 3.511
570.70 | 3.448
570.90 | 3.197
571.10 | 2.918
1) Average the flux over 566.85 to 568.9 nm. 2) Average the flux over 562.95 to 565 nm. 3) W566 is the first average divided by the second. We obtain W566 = 0.92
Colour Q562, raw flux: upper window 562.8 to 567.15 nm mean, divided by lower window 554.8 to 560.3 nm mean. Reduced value 0.9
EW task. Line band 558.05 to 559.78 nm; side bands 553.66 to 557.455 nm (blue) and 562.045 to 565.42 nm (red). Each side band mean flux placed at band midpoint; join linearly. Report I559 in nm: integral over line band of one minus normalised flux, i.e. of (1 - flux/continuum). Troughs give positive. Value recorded -0.16 nm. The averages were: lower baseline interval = 3.89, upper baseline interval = 3.9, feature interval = 4.26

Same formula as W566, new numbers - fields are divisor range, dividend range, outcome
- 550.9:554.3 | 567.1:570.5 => 0.95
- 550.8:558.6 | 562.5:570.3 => 0.95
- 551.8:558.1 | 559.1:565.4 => 0.99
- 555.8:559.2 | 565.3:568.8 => 0.89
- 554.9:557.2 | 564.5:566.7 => 0.97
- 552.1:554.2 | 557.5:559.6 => 1.15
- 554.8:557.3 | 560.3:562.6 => 0.96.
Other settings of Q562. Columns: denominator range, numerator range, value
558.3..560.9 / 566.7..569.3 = 0.91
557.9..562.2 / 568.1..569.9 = 0.92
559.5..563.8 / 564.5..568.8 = 0.97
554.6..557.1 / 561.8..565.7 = 0.98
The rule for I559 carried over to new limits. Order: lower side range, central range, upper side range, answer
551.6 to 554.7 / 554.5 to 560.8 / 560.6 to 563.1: -0.402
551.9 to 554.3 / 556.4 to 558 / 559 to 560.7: -0.095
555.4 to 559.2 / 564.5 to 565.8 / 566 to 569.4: -0.026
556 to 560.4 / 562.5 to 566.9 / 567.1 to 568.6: -0.042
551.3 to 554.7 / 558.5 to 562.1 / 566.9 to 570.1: -0.227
